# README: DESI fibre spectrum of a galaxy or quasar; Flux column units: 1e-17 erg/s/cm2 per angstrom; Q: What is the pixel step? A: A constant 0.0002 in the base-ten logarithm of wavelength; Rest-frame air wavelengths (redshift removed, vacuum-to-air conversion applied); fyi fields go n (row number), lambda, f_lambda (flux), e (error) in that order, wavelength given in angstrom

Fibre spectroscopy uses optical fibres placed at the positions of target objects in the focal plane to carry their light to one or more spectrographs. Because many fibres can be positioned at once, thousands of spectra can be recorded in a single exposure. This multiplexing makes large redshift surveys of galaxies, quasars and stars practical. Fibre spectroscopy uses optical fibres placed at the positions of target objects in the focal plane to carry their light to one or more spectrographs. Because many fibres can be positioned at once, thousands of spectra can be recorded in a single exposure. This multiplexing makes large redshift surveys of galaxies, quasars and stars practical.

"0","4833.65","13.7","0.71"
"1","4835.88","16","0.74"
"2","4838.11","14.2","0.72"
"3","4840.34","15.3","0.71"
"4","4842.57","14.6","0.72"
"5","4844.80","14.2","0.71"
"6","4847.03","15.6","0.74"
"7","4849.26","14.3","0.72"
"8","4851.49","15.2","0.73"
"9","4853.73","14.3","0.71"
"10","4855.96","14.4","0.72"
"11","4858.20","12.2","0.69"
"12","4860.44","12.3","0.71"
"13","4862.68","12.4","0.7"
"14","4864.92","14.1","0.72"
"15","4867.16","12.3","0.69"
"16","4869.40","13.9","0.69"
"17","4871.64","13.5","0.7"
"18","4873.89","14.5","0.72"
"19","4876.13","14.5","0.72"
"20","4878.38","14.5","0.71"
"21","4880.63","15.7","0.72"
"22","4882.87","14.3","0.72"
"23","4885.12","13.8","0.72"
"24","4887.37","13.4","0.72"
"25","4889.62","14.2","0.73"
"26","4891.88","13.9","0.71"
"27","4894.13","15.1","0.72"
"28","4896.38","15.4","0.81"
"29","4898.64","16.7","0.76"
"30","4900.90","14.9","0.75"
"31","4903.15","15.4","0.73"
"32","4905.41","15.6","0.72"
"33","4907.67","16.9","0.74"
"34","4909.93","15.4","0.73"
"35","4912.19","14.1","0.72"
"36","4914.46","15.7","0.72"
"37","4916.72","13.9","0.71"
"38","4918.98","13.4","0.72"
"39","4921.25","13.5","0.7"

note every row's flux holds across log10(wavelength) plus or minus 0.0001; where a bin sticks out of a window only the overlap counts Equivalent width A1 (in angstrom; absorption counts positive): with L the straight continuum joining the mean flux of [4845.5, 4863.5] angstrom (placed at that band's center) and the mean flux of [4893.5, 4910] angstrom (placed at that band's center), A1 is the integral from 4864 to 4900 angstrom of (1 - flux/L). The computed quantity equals 1.4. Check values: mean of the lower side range 13.9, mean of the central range 14.4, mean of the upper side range 15.7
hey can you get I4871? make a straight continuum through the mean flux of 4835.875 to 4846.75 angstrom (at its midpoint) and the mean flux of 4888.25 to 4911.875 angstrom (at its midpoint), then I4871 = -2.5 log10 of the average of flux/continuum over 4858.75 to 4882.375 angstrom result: 0.10 mag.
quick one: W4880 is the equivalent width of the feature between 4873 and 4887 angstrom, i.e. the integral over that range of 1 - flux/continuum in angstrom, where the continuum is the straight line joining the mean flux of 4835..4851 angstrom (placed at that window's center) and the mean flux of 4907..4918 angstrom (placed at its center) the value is 0.5 angstrom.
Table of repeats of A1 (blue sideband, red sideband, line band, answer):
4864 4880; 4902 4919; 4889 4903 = -0.4 angstrom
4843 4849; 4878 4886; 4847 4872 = 1.9 angstrom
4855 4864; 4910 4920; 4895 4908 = -1.6 angstrom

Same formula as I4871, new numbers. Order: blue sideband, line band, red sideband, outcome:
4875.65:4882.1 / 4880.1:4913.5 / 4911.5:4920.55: -0.029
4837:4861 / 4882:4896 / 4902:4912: 0.078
